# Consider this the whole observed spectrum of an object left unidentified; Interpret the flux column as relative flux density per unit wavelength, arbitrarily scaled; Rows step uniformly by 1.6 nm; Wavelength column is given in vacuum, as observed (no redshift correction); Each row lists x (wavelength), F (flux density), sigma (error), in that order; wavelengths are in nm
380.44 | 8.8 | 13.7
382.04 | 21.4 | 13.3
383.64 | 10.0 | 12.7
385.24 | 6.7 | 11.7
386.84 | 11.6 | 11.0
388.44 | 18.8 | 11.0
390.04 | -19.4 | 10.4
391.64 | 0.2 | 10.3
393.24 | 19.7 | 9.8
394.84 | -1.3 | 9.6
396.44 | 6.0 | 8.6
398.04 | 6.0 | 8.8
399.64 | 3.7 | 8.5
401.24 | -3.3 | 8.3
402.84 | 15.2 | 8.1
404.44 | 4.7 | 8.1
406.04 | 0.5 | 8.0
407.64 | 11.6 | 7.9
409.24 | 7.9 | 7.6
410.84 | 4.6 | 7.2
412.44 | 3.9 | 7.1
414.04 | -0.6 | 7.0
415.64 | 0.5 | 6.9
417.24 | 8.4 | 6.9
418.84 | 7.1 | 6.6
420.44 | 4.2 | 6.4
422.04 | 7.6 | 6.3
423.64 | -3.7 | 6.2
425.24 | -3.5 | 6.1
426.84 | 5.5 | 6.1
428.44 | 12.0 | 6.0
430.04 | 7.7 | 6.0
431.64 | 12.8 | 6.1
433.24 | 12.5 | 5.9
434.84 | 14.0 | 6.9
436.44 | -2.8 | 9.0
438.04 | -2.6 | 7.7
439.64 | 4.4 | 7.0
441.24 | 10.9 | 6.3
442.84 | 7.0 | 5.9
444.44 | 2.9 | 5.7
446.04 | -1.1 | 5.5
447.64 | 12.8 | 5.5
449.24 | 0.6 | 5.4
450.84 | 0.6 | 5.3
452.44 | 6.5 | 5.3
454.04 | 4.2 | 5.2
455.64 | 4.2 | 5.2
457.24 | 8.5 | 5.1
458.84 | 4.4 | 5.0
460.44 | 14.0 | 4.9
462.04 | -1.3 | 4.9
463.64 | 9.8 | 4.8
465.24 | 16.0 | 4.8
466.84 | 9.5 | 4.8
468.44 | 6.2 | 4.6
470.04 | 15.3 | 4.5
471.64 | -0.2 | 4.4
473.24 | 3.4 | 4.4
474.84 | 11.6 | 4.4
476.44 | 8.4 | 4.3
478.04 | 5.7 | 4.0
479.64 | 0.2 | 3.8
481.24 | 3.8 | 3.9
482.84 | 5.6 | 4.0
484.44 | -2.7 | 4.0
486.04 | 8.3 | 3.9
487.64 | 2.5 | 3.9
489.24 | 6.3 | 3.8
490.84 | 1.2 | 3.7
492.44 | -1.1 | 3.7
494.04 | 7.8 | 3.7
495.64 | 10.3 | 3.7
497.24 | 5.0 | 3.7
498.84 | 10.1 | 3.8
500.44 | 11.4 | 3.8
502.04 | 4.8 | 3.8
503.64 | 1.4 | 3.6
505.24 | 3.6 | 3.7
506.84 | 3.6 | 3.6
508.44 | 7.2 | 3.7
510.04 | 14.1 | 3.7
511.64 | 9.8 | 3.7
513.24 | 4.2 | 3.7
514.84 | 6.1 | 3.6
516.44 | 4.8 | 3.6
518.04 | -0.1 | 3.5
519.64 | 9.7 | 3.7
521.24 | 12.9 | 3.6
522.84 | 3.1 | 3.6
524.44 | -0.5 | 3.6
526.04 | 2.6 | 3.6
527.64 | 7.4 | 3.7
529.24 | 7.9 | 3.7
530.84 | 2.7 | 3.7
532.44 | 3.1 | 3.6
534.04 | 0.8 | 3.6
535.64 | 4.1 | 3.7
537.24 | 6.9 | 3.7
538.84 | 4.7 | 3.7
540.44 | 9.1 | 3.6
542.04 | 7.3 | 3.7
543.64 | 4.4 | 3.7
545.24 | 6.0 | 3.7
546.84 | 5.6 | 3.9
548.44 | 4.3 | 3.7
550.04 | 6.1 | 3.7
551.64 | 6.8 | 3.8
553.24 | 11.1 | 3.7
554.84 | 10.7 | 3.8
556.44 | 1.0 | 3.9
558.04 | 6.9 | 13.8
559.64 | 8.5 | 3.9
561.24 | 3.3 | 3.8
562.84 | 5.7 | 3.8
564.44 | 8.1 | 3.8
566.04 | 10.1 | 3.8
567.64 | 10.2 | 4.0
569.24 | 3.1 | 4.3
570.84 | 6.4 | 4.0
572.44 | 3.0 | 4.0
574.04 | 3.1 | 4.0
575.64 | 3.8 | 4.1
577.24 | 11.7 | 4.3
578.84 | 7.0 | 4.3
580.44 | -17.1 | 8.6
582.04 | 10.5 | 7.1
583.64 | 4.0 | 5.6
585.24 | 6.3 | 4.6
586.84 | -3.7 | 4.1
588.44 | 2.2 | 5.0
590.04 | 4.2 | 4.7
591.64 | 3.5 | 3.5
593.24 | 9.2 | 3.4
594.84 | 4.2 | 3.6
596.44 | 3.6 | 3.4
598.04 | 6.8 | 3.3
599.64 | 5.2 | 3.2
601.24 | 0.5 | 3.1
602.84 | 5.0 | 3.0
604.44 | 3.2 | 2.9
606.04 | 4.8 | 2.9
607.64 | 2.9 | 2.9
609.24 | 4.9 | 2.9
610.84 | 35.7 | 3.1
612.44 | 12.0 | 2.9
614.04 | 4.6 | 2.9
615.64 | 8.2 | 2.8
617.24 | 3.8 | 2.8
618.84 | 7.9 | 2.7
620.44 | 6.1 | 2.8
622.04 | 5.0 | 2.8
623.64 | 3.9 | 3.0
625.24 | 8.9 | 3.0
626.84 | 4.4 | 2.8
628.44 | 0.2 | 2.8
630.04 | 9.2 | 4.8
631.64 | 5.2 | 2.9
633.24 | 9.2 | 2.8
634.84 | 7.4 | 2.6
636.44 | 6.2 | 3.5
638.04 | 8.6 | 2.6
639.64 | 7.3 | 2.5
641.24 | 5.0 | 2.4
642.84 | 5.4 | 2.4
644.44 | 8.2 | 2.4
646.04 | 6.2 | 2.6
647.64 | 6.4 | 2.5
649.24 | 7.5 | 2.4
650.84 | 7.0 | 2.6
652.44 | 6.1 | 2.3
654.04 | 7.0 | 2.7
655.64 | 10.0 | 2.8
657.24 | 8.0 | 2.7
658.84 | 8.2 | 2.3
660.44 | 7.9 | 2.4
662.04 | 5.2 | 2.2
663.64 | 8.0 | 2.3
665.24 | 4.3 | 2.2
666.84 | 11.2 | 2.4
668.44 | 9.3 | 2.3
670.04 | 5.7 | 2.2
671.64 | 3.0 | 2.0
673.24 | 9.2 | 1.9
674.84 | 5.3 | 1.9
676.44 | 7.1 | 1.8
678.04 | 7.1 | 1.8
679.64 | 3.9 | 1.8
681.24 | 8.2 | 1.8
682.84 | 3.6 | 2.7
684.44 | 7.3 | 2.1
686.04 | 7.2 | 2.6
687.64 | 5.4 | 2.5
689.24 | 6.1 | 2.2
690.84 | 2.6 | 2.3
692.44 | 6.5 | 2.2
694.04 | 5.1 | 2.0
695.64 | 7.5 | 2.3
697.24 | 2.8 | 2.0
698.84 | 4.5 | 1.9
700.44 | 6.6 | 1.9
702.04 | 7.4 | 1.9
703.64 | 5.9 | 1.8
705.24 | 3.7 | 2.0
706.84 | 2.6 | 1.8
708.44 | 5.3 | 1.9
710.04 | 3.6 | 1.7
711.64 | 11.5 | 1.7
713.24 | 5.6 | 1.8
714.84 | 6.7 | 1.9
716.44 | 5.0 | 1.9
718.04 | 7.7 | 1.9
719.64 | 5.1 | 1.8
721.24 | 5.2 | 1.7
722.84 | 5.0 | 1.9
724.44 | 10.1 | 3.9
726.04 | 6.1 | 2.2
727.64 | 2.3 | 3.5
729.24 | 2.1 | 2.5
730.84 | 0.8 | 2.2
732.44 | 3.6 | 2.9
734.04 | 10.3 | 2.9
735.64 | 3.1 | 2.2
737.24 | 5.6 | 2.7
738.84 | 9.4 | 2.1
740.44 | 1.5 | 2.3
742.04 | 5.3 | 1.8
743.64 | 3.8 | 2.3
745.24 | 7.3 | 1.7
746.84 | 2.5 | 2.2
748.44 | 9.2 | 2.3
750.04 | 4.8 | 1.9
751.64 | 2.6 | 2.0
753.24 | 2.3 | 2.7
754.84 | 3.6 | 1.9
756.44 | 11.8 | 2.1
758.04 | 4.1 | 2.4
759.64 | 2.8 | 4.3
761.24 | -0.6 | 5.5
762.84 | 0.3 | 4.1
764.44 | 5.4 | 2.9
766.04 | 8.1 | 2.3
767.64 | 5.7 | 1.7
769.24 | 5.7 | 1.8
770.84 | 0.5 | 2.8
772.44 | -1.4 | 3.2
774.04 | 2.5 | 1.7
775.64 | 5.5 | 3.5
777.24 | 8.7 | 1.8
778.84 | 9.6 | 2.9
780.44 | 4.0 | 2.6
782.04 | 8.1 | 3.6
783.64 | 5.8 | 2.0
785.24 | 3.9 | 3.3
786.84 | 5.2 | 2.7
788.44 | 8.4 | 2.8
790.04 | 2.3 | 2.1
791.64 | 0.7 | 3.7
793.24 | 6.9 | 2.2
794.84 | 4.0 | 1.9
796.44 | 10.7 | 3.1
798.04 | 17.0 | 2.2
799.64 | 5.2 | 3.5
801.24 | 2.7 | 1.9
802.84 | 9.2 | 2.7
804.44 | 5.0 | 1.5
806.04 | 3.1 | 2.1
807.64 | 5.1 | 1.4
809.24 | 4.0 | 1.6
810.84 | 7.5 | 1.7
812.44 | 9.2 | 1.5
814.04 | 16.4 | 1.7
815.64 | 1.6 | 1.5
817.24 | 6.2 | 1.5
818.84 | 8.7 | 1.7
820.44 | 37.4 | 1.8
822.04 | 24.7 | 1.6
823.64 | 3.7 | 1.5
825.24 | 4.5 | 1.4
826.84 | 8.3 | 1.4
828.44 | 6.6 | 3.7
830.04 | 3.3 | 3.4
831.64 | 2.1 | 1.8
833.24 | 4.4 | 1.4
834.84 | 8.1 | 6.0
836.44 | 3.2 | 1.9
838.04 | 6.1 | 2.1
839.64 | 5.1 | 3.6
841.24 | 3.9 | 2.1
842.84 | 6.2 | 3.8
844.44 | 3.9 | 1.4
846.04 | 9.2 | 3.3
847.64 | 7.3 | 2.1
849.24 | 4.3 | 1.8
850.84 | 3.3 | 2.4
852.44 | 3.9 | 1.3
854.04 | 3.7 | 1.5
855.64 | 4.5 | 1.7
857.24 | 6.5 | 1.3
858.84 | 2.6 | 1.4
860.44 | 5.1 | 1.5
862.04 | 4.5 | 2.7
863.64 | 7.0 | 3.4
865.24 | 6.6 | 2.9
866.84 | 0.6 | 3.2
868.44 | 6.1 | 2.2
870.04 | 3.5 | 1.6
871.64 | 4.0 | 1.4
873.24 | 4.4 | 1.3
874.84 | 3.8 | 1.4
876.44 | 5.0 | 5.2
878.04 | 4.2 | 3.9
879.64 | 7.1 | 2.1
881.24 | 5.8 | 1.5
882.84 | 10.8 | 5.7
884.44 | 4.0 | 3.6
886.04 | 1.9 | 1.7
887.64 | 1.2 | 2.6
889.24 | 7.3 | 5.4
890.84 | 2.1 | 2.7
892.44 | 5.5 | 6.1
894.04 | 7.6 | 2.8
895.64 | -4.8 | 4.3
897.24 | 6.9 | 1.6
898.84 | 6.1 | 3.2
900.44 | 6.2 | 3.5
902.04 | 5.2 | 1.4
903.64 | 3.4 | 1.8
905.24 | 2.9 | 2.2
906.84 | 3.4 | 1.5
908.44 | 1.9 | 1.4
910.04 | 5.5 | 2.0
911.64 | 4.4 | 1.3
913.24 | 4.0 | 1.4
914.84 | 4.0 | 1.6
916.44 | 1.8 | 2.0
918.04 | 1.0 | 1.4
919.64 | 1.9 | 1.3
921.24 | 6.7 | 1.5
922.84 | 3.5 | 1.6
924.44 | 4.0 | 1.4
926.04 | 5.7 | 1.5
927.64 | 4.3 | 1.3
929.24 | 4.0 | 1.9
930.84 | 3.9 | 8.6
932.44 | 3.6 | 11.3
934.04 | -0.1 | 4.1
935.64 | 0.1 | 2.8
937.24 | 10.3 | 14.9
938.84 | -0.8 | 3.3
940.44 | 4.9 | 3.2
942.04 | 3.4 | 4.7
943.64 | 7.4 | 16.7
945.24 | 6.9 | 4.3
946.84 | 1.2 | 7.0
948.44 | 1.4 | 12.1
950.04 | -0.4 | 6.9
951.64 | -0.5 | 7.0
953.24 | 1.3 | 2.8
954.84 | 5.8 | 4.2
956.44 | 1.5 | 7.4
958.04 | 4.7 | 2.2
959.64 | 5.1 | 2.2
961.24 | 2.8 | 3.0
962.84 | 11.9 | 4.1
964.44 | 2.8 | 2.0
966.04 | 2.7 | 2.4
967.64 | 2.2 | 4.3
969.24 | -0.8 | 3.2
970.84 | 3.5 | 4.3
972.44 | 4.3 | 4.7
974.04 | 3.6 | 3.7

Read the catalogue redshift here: 0.64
